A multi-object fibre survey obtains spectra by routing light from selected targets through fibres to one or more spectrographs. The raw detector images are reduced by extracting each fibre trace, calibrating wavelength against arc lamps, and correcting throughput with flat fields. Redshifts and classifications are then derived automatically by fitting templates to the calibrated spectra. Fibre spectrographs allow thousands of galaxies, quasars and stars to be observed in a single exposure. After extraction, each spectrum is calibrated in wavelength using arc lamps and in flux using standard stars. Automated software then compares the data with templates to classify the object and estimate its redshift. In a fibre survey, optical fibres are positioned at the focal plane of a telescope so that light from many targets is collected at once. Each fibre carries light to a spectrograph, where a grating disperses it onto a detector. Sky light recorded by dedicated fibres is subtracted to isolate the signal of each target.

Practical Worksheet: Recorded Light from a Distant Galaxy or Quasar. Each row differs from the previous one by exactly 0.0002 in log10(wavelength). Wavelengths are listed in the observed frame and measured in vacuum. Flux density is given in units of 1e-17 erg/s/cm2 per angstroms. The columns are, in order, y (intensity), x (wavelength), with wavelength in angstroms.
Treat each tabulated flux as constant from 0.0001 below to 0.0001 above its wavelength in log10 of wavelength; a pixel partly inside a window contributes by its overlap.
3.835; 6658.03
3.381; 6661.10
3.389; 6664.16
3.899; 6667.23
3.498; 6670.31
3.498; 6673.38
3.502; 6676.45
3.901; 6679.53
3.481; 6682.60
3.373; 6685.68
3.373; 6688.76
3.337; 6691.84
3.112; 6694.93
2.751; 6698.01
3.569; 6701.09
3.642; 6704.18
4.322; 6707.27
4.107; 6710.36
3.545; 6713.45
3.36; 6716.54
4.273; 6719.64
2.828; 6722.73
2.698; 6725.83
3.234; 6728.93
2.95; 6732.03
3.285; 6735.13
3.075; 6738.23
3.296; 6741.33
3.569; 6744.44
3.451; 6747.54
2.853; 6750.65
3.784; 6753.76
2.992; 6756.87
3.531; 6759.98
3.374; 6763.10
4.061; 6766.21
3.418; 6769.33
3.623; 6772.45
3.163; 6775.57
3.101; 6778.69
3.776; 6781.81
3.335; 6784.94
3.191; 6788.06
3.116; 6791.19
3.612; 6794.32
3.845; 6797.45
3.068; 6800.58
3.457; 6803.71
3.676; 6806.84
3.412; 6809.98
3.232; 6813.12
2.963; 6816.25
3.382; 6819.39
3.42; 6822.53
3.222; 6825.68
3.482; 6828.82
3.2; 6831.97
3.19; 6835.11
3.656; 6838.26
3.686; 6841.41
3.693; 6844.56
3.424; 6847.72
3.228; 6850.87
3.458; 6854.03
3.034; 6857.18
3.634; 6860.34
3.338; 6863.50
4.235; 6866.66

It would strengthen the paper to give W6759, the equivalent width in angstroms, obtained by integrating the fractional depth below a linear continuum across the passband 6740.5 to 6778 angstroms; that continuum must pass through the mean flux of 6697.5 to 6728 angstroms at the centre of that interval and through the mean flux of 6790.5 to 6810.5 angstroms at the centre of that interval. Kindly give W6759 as 0.8 angstroms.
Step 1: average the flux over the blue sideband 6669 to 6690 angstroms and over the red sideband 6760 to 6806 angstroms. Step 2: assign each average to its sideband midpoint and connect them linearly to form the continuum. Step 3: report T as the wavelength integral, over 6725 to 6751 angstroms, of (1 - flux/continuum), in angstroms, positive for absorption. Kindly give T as 2.2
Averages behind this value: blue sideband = 3.52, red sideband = 3.45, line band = 3.18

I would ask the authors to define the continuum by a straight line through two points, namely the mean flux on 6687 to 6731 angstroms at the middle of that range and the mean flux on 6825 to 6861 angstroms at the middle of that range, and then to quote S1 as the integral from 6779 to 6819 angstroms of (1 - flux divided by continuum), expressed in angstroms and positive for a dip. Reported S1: 0.4 angstroms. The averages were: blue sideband 3.43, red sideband 3.41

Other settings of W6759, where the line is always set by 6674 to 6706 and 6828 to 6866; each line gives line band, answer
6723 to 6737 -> 1.6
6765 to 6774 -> -0.7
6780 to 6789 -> 0.0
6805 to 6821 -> 0.5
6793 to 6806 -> -0.3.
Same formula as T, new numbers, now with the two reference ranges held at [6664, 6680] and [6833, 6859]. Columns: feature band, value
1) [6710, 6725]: 0.1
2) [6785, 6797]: 0.4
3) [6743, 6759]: 0.9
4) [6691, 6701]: 1.3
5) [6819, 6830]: 0.2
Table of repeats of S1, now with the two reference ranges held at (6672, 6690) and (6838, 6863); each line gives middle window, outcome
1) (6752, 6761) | 0.2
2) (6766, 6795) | 0.7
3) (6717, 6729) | 0.8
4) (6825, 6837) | 0.6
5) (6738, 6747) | 0.4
